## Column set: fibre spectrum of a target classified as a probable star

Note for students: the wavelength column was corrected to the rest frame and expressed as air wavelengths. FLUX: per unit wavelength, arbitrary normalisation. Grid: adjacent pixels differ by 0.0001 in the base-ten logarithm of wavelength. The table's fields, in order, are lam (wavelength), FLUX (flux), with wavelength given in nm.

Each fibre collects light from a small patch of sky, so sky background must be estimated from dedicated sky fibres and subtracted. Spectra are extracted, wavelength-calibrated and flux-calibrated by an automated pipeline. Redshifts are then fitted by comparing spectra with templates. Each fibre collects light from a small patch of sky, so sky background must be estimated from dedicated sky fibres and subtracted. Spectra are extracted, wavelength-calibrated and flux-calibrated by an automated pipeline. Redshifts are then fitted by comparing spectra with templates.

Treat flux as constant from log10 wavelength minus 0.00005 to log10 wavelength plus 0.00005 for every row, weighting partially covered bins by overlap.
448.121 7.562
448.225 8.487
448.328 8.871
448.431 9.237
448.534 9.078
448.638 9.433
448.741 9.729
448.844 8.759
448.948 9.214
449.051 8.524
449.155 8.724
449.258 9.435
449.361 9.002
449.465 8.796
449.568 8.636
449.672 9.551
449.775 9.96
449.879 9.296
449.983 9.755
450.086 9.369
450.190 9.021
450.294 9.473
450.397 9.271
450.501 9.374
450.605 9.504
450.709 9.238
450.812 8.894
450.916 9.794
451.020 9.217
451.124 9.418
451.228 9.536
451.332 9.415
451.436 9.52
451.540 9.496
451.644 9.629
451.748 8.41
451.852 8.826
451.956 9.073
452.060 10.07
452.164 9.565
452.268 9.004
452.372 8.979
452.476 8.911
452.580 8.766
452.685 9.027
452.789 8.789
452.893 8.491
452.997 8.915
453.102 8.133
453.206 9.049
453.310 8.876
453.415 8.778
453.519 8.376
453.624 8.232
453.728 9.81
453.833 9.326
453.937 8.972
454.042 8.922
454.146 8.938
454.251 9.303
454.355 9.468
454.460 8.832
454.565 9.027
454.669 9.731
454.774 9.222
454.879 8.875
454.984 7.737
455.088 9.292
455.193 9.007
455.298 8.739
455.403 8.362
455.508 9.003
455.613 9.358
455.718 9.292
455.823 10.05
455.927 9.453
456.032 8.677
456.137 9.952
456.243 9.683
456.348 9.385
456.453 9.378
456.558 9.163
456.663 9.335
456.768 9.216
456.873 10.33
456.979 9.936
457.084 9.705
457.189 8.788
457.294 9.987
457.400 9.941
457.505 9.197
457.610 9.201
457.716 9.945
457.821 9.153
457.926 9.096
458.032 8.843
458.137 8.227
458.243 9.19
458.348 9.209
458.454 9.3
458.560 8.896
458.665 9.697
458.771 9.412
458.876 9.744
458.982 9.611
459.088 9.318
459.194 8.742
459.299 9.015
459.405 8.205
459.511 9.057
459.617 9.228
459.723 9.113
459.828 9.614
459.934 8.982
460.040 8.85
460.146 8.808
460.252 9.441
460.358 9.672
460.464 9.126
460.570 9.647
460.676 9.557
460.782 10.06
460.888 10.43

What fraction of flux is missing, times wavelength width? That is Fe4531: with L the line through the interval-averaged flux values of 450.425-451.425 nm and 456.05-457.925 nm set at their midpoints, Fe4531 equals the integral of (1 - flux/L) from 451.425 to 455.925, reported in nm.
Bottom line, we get 0.196 nm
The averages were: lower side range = 9.37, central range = 9.03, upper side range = 9.52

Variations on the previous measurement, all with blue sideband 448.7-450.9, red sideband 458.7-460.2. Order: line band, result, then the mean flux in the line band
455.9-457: -0.04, 9.48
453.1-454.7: 0.03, 9.01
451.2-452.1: -0.01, 9.31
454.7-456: 0.02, 9.04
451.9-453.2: 0.03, 8.98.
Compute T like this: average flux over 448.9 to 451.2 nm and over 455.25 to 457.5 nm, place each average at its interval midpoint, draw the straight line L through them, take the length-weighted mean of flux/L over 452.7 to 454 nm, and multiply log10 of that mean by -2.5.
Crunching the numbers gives 0.06 mag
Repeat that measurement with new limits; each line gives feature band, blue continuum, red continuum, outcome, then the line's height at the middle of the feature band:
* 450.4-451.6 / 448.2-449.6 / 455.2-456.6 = -0.04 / 9.09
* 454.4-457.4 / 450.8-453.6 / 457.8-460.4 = -0.02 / 9.1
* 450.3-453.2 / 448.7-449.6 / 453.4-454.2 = -0.03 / 8.95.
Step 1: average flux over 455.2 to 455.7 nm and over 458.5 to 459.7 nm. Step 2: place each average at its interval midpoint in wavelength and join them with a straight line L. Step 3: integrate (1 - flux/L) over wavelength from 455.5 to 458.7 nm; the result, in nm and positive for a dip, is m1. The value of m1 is -0.13 nm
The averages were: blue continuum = 8.9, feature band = 9.38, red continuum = 9.17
